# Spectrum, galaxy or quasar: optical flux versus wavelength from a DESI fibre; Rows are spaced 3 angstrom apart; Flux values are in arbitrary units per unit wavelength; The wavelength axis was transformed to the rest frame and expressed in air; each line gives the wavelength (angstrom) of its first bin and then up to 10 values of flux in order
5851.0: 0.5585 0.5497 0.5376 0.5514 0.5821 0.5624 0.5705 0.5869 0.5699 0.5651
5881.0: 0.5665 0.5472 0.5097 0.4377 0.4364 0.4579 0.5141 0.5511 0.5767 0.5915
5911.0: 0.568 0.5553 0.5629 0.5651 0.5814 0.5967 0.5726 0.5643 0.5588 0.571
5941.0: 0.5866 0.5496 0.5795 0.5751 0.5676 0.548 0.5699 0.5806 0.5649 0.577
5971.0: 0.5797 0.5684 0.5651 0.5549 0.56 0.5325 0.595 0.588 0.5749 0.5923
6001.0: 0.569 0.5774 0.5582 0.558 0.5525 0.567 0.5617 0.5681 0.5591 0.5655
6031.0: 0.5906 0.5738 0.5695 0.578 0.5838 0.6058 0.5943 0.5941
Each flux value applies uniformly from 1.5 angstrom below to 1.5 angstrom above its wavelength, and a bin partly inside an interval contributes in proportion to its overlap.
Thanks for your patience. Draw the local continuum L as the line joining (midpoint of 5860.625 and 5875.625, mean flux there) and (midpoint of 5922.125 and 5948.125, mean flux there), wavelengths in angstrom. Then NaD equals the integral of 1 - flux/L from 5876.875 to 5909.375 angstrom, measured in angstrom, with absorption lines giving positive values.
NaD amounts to 2.9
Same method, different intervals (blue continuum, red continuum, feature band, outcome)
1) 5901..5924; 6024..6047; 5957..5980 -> 0.1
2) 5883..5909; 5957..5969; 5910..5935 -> -1.6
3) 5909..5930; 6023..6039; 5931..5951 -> 0.1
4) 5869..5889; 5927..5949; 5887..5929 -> 1.8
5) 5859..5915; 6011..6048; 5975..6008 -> -0.3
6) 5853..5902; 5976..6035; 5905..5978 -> -2.6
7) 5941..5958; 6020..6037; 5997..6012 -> 0.0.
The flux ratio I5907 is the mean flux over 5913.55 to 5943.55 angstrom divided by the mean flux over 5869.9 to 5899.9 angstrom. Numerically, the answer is 1.10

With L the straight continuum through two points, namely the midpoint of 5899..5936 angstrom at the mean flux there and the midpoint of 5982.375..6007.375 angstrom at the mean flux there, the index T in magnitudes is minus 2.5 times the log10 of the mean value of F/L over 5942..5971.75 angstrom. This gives 0.00 mag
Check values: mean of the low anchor 0.568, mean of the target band 0.569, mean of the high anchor 0.573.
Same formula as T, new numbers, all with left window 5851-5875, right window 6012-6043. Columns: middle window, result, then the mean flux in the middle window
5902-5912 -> -0.02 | 0.575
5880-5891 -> 0.10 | 0.516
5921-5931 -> -0.03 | 0.582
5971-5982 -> 0.00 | 0.565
